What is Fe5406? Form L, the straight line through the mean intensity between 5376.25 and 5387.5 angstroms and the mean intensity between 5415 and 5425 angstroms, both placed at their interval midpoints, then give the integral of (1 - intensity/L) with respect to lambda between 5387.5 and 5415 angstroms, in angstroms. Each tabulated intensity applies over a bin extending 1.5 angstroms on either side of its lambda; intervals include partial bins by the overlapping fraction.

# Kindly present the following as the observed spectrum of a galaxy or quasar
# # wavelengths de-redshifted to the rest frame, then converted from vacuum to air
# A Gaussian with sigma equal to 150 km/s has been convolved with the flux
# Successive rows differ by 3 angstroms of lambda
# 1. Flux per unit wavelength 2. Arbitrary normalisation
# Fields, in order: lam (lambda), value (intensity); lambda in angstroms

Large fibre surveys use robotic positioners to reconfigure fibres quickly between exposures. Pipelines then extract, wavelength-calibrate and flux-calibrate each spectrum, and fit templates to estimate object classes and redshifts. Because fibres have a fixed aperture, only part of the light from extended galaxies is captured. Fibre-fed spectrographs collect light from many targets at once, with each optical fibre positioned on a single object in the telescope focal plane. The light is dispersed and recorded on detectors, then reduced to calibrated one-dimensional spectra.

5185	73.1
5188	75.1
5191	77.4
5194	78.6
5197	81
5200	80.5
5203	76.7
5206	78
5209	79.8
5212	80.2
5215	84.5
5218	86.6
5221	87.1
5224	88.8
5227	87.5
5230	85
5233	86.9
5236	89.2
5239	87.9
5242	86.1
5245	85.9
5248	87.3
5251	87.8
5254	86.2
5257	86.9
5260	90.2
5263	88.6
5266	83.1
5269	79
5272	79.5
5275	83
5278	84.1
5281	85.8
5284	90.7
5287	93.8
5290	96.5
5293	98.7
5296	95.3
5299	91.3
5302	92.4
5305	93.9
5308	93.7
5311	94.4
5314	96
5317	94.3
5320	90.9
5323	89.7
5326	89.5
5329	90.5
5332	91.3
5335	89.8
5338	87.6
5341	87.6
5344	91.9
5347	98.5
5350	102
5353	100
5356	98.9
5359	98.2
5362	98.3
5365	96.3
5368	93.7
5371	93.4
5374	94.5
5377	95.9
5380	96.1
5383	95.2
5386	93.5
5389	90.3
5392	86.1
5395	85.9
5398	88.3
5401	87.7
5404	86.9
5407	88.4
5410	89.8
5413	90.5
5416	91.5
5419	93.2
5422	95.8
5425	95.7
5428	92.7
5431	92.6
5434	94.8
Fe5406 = 1.8 angstroms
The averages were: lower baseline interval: 95.1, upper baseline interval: 93.9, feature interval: 88.3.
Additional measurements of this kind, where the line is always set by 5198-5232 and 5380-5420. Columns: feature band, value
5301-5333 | -2.0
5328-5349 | -0.9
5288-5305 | -1.7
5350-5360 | -1.3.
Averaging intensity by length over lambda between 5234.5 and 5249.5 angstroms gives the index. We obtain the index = 87.3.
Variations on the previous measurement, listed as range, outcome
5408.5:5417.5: 90.6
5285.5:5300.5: 95.1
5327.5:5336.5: 90.5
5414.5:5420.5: 92.4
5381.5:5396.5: 90.2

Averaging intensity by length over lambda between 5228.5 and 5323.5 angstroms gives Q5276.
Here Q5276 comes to 89.2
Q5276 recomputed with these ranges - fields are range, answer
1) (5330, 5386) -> 94.9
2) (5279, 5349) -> 92.4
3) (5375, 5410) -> 90.4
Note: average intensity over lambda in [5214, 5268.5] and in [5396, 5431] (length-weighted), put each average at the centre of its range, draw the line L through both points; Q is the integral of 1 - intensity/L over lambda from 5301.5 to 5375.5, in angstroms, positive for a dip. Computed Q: -3.9 angstroms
